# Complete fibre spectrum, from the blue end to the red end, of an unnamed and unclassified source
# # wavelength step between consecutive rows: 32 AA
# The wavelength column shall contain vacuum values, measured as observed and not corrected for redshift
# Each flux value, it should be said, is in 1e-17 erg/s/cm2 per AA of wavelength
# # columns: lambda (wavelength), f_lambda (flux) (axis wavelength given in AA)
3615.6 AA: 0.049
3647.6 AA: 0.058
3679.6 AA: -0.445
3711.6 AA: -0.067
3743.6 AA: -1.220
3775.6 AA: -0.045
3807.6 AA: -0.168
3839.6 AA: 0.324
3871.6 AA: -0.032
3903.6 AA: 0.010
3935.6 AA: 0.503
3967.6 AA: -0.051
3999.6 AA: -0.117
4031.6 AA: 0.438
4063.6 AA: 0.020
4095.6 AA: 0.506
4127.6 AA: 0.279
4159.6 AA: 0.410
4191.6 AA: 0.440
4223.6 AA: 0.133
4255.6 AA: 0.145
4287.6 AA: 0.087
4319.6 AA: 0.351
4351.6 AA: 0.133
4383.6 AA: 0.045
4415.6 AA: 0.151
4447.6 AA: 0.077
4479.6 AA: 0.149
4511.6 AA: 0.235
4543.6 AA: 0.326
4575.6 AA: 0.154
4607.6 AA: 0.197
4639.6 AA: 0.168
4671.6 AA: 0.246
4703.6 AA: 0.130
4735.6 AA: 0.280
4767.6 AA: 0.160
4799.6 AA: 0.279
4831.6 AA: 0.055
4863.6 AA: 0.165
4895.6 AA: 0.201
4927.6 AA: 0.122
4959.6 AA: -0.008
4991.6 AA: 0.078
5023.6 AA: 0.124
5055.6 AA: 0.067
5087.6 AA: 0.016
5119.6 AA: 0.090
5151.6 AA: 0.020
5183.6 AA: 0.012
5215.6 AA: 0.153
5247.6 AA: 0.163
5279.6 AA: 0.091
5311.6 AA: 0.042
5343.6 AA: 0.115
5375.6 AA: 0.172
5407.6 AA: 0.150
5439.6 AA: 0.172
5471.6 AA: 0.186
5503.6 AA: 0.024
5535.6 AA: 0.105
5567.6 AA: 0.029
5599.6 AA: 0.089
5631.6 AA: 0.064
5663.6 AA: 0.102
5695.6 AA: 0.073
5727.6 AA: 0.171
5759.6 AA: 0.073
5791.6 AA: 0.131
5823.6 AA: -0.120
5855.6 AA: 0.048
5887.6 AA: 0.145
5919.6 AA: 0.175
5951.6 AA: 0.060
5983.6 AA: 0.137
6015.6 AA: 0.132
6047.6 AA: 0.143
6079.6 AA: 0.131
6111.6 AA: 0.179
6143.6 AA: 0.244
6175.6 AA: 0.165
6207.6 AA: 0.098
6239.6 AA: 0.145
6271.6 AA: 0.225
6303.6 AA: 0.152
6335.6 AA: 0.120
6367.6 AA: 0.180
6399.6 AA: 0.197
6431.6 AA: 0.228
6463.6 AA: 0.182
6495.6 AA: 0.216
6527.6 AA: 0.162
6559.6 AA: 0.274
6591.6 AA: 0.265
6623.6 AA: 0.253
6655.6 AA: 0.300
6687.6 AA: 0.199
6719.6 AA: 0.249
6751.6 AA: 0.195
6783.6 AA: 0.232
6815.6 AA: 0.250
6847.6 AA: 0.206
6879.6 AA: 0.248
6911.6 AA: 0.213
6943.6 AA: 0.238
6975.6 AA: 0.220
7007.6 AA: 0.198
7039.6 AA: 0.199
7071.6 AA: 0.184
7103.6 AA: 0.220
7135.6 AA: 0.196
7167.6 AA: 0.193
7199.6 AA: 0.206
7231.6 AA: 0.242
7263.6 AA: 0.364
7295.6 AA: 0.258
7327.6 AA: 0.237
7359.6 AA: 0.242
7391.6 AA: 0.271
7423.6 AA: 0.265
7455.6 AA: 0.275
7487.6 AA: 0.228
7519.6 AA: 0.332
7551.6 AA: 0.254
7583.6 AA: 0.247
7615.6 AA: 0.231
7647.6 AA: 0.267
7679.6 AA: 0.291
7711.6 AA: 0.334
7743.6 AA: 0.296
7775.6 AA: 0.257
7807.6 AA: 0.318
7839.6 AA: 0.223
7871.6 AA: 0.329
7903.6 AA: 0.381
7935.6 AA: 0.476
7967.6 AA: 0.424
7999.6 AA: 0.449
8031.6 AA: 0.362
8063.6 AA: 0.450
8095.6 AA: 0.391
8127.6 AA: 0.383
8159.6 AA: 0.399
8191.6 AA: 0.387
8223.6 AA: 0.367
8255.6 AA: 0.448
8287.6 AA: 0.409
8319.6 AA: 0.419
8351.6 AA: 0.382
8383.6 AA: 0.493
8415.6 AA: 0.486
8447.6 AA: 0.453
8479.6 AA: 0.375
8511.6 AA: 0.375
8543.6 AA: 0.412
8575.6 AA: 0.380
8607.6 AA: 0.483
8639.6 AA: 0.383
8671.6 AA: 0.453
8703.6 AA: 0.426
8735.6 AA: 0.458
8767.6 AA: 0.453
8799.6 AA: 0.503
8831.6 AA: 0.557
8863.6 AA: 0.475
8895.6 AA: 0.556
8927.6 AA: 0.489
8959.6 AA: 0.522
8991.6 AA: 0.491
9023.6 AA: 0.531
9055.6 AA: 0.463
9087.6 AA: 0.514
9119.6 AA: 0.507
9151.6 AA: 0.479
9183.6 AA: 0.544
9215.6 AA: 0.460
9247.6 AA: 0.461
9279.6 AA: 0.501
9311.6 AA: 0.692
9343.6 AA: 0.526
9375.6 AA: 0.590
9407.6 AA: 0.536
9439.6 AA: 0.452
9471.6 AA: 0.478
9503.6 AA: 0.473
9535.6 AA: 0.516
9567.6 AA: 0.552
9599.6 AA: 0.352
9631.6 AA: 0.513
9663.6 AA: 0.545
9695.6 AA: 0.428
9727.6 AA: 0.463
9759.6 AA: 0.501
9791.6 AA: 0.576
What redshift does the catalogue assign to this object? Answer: 0.97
